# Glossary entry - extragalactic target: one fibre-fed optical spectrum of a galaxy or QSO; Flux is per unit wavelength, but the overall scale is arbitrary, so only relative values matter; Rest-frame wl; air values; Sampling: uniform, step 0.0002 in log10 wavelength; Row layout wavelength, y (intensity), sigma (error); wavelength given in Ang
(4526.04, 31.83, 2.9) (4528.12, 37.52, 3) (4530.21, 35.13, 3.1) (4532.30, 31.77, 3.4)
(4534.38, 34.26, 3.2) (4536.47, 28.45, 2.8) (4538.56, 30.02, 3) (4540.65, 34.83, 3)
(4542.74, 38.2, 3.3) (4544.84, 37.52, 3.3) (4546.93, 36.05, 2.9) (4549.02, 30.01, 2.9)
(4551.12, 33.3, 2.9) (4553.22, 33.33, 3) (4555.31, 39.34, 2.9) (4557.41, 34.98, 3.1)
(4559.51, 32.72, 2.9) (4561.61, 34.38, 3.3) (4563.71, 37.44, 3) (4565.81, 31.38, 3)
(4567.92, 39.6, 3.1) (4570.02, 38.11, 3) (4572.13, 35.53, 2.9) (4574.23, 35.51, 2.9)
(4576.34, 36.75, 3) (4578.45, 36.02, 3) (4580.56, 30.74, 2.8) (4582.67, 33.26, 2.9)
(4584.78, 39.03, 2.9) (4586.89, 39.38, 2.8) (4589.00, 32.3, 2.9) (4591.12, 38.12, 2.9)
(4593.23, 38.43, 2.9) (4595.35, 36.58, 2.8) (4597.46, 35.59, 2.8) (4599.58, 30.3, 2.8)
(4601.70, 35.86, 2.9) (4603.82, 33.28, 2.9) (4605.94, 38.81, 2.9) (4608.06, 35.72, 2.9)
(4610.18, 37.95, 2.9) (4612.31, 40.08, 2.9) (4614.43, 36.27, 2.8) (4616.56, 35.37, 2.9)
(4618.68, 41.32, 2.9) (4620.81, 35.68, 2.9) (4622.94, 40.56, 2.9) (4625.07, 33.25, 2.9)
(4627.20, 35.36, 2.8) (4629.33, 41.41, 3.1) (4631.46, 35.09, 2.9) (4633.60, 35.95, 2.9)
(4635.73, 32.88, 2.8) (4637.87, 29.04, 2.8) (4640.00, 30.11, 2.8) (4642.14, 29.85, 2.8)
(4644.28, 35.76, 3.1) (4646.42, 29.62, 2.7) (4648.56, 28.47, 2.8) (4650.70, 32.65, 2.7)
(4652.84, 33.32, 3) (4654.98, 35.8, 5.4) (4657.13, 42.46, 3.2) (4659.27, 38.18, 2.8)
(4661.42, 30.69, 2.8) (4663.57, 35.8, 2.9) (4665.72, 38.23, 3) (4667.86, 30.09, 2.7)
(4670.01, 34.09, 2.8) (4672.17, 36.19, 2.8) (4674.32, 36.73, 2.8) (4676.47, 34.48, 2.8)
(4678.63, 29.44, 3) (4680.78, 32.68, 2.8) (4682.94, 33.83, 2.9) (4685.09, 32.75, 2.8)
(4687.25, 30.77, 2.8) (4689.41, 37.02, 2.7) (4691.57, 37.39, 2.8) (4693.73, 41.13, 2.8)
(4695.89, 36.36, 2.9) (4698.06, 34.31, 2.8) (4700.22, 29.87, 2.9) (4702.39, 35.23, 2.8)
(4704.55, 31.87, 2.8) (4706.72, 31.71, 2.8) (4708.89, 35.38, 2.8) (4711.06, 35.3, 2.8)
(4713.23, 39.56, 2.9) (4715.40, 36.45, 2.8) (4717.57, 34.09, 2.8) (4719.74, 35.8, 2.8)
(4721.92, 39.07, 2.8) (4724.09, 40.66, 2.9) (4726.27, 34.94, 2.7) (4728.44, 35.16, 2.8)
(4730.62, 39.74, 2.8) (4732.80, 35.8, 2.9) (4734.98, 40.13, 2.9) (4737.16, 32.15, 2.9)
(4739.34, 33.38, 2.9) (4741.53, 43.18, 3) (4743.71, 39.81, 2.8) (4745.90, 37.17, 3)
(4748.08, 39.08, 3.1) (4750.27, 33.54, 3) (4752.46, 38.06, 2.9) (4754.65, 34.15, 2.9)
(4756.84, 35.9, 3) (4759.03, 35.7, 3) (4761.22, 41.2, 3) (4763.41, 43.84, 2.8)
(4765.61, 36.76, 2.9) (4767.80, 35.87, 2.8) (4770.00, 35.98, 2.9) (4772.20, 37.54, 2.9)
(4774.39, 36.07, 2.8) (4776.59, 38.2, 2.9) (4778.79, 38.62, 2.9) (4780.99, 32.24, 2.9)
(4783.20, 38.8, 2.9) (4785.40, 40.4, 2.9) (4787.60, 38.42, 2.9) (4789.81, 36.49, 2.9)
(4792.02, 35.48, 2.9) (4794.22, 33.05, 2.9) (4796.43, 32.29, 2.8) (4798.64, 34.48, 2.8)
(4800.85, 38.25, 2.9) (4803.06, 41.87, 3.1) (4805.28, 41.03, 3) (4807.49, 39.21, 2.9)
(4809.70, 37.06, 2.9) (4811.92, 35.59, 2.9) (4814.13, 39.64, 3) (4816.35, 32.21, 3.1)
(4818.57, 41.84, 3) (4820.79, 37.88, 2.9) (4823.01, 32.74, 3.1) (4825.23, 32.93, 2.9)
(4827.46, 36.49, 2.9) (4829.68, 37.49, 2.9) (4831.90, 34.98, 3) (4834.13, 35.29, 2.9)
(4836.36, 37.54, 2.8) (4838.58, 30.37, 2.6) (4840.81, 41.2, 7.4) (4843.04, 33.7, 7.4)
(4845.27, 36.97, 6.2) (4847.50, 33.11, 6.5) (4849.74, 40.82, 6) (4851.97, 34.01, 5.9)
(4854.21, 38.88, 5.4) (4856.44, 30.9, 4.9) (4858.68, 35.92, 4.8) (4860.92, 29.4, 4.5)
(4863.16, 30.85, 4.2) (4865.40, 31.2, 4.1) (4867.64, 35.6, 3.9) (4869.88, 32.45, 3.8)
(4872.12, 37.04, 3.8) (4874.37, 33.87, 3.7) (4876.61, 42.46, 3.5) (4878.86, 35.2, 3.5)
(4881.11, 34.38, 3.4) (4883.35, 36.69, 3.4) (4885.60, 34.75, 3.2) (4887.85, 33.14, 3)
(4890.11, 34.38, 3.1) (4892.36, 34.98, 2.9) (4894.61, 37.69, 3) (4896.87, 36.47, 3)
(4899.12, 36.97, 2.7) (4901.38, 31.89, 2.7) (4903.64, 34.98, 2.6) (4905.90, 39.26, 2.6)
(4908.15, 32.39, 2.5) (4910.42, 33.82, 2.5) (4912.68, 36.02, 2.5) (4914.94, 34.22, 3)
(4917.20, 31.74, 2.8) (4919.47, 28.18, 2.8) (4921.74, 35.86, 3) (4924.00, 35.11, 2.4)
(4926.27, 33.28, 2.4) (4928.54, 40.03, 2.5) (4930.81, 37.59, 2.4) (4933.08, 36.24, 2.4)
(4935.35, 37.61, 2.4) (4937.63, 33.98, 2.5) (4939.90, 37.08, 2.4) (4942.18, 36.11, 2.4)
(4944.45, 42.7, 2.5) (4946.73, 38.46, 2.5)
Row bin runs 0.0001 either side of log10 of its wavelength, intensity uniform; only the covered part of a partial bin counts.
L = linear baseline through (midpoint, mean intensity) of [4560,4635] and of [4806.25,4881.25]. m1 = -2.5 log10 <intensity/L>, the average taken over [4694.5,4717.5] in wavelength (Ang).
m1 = 0.04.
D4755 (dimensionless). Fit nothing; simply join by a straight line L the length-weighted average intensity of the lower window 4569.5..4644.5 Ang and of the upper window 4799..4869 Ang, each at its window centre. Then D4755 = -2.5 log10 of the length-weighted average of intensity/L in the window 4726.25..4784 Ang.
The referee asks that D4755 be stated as -0.040 mag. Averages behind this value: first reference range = 35.7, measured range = 37.2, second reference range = 35.9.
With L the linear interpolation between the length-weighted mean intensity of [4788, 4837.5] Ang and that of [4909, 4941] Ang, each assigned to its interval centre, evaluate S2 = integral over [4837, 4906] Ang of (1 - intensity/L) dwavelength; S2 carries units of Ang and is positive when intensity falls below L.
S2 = 1.3 Ang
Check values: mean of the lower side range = 36.6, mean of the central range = 35.1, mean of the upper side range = 35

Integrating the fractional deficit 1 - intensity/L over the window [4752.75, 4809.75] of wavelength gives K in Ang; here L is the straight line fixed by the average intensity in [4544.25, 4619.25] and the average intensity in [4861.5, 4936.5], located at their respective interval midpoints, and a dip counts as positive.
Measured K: -3.20 Ang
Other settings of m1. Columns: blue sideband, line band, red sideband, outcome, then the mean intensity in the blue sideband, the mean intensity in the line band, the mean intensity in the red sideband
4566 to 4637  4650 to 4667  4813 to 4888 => 0.005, 36.3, 35.9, 35.4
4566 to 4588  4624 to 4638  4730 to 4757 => 0.042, 36.2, 35.1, 37.1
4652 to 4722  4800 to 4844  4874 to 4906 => -0.042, 35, 36.9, 35.7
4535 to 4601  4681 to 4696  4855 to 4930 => -0.015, 35.1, 35.4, 34.6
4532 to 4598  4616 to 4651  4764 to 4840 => 0.040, 35.1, 34.3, 36.6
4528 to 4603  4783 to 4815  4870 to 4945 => -0.061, 35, 37.4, 35.5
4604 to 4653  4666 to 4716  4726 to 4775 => 0.050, 35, 34.5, 37.2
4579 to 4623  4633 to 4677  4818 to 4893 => 0.071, 36.3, 33.8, 35.2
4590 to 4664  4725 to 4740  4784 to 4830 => 0.006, 35.3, 36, 36.9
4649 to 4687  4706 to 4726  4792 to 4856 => -0.045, 34.4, 36.5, 36.4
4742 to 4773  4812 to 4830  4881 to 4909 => 0.007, 37.6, 36.3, 35.3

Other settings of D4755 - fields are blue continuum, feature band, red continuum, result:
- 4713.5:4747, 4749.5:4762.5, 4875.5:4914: 0.01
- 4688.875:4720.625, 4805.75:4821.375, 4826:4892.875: -0.08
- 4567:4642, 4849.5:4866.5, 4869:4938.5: 0.05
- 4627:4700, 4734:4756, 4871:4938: -0.07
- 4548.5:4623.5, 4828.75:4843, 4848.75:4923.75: -0.03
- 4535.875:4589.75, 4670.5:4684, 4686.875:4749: 0.07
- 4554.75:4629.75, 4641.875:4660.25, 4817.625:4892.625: 0.06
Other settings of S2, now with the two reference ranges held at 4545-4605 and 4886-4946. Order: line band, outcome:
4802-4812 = -1.1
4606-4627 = -1.2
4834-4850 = -0.2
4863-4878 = 0.2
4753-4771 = -1.0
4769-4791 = -1.2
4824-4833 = 0.0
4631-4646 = 1.2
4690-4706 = 0.1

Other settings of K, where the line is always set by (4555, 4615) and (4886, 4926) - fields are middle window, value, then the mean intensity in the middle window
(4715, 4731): -0.7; 36.9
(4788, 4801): 0.0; 34.9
